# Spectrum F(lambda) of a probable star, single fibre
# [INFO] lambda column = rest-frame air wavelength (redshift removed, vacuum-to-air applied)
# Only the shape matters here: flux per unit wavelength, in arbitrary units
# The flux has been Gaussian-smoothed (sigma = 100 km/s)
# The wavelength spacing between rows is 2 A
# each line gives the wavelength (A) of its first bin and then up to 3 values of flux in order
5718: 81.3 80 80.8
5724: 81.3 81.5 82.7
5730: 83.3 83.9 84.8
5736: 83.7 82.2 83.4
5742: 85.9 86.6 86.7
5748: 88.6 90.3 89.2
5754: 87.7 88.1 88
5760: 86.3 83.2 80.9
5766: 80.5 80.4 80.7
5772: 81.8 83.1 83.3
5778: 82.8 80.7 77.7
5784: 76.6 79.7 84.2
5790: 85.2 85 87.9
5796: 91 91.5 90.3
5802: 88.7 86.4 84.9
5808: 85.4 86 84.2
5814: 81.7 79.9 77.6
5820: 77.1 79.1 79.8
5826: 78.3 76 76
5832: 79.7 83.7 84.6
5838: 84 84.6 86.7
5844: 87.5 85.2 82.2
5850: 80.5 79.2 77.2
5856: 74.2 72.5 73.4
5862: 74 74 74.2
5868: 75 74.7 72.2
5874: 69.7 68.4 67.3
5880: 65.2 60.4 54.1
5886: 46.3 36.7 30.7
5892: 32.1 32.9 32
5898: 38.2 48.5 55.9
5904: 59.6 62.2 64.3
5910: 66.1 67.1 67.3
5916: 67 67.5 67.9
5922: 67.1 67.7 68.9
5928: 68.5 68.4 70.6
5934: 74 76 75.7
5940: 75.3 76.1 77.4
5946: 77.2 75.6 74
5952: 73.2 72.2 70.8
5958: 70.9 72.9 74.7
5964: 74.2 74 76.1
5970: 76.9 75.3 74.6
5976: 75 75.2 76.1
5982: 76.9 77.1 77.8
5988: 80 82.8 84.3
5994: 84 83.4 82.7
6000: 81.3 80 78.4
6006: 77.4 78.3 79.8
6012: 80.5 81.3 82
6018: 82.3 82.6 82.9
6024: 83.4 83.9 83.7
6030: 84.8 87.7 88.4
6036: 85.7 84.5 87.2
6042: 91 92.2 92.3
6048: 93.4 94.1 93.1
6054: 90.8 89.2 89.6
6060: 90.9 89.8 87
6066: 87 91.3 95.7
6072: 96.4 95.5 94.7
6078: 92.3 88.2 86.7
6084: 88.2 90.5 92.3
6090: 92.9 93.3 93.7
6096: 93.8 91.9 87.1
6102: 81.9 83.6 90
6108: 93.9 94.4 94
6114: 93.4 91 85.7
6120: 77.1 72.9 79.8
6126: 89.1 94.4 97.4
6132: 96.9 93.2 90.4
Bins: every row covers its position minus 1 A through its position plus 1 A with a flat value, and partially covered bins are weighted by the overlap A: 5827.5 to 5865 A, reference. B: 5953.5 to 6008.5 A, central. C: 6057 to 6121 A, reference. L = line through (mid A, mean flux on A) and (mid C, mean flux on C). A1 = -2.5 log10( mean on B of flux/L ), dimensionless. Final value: 0.11 mag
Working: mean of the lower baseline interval 79.8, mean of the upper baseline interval 90.4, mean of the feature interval 77.3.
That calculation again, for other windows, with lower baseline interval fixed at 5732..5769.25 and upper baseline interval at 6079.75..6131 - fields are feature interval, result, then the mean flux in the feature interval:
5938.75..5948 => 0.146 mag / 76.4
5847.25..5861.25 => 0.127 mag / 76.9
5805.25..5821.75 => 0.052 mag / 81.9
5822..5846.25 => 0.055 mag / 82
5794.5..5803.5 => -0.052 mag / 90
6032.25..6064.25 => -0.018 mag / 90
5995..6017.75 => 0.097 mag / 80.5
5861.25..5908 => 0.460 mag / 56.8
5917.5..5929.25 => 0.270 mag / 68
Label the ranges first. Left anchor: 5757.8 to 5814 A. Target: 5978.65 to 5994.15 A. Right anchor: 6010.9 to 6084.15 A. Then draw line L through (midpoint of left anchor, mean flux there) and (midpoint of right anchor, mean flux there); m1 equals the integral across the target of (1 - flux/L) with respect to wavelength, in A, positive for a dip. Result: 1.4 A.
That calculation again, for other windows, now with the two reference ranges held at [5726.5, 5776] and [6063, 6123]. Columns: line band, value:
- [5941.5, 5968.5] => 4.2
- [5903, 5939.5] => 8.0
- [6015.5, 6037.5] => 1.1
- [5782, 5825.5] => 0.9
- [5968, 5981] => 1.8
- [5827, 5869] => 3.3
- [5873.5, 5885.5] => 3.2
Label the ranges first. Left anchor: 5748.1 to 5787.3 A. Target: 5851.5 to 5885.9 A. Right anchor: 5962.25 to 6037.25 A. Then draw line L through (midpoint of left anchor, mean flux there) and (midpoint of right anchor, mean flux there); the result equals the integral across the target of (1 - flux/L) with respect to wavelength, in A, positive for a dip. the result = 4.97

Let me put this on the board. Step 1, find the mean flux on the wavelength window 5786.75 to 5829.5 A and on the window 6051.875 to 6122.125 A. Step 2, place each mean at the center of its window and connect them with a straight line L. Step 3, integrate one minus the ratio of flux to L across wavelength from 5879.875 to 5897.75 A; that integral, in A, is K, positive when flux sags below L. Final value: 9.1 A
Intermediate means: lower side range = 83.7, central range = 42.1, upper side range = 90.2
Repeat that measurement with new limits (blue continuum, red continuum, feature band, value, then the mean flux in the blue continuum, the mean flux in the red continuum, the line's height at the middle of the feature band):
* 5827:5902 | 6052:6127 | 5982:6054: -1.34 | 67.2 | 89.7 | 82.5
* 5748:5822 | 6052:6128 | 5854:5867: 1.75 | 84.1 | 89.7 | 85.5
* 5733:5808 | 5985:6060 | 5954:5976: 2.81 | 84.8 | 84.9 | 84.9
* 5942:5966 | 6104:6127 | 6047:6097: -4.76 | 74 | 87.2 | 83.7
